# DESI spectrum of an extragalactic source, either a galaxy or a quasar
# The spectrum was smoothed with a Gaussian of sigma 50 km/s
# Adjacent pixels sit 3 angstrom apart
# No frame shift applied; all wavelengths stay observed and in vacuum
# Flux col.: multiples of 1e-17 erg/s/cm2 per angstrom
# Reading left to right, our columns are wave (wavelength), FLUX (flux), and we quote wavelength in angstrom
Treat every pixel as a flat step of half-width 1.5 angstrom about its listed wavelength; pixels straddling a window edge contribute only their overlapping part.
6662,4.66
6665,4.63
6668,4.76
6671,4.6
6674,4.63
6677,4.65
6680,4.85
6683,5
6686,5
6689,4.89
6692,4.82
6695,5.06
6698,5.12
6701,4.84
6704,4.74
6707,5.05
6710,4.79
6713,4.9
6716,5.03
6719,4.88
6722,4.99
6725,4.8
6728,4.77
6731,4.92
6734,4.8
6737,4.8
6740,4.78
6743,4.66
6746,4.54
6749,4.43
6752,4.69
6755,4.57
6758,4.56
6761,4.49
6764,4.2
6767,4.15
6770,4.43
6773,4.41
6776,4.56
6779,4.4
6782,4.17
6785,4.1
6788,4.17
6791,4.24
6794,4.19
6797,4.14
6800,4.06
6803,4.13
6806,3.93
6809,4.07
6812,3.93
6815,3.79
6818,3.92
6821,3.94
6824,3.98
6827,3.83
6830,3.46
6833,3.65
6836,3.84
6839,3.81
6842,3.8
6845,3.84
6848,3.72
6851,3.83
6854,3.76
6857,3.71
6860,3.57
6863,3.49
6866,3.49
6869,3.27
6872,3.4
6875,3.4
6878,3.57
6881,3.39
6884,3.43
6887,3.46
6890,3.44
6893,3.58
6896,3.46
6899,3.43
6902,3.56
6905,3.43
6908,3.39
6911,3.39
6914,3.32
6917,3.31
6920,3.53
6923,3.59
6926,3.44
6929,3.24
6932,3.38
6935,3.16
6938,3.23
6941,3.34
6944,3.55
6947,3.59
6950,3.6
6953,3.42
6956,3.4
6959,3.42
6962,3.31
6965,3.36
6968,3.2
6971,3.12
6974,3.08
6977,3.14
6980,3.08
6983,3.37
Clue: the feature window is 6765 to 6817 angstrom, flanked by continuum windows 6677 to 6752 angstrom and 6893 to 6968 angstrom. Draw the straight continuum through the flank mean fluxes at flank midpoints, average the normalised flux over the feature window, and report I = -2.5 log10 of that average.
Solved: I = 0.04 mag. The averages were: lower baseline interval 4.85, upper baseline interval 3.41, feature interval 4.17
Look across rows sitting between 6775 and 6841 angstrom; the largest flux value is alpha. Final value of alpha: 4.56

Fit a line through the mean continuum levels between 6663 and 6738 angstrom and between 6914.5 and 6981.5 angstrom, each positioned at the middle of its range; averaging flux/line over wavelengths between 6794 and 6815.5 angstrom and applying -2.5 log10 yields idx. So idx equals 0.05 mag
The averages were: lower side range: 4.85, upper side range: 3.34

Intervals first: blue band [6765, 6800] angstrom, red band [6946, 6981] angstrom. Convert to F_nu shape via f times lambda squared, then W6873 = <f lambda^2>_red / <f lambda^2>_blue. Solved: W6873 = 0.8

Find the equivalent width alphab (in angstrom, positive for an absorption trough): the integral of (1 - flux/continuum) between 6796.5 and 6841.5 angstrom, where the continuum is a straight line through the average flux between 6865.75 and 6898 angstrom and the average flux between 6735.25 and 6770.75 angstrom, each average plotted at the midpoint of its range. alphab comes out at 0.9 angstrom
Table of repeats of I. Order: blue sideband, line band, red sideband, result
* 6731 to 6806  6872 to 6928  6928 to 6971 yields 0.06 mag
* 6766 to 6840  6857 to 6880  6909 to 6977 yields 0.08 mag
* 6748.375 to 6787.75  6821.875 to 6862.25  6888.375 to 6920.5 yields 0.03 mag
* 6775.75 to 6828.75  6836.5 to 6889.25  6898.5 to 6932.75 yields 0.04 mag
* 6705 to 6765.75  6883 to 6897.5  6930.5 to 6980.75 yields 0.08 mag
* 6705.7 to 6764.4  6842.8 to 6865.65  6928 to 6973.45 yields 0.08 mag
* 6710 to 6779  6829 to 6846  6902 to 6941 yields 0.07 mag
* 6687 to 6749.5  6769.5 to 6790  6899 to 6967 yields 0.03 mag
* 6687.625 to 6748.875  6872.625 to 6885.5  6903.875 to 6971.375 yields 0.10 mag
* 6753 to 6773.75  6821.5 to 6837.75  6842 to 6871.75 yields 0.03 mag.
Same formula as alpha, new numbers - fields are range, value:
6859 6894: 3.58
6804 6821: 4.07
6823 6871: 3.98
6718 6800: 4.99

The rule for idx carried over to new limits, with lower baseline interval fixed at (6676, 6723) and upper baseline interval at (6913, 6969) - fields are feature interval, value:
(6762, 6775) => 0.04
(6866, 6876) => 0.14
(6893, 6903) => 0.05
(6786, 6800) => 0.04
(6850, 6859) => 0.05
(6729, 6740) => -0.03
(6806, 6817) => 0.07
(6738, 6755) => 0.00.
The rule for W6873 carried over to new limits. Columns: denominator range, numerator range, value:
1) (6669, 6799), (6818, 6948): 0.80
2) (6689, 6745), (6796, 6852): 0.82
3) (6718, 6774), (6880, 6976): 0.77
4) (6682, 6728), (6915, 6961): 0.74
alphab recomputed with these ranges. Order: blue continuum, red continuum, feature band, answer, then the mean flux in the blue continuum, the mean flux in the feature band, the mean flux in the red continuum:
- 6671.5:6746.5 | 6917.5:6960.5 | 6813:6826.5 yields 0.84 angstrom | 4.85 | 3.9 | 3.42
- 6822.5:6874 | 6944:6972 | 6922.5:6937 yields 0.52 angstrom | 3.67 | 3.34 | 3.39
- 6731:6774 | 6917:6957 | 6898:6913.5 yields 0.76 angstrom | 4.55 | 3.43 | 3.42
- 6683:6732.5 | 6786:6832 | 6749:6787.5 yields -0.28 angstrom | 4.92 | 4.39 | 3.98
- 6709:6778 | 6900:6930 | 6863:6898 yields 2.13 angstrom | 4.66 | 3.45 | 3.42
